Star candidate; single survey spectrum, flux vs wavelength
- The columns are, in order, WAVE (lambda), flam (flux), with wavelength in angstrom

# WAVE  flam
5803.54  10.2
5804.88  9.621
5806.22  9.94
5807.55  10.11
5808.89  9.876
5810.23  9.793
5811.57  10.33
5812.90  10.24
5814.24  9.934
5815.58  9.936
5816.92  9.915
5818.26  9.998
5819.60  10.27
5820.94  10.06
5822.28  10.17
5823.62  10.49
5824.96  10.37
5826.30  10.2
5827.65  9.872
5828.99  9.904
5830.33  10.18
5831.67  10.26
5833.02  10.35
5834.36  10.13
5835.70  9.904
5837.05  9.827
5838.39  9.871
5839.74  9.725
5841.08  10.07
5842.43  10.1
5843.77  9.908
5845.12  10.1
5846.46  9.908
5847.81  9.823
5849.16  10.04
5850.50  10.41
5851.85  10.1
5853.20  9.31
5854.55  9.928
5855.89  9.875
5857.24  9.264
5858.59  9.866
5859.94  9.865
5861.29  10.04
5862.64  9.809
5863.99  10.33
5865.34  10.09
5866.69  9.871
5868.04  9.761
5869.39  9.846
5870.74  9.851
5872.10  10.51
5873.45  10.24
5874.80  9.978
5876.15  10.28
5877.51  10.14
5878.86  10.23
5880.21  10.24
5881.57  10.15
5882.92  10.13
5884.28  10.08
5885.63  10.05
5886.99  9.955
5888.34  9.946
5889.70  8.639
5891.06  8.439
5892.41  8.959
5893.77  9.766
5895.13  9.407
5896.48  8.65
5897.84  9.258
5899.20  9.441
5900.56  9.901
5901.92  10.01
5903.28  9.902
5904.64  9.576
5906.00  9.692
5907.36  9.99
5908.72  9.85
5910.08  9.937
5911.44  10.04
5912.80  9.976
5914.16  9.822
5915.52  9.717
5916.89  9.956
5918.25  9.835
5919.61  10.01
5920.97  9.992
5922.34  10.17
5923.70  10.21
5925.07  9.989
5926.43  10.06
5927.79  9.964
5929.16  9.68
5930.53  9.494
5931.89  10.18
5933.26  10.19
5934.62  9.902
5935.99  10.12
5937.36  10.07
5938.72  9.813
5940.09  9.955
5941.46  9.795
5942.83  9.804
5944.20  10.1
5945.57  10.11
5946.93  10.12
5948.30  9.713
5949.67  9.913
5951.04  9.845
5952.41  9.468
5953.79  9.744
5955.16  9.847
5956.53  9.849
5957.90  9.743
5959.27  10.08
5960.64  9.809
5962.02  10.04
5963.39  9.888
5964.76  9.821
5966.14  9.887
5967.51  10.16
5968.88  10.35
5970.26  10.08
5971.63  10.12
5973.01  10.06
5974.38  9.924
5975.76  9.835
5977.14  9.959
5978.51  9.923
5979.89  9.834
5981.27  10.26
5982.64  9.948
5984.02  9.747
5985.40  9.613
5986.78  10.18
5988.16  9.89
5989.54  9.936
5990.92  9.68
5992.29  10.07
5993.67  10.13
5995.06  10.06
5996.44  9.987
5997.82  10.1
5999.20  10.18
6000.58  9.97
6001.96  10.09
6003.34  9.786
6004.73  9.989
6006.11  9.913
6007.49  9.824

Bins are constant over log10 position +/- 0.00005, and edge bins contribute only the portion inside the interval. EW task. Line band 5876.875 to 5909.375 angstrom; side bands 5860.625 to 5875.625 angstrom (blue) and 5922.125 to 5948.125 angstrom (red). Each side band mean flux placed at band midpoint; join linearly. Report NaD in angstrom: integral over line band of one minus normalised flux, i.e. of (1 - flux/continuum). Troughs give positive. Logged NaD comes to 1.1 angstrom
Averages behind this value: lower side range 10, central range 9.68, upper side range 9.98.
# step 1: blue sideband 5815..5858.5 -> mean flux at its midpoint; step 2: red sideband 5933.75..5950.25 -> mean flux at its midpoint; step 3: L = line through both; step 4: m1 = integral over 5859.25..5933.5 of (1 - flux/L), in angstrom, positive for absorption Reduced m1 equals 0.9 angstrom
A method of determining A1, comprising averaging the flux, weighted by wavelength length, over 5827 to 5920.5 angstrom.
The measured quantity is 9.87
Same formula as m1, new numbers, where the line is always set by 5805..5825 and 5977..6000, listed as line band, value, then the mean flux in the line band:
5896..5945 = 0.7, 9.87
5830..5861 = 0.3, 9.95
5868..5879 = -0.1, 10.1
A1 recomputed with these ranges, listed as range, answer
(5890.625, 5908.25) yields 9.48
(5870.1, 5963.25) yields 9.86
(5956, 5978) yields 9.98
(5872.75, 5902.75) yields 9.72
